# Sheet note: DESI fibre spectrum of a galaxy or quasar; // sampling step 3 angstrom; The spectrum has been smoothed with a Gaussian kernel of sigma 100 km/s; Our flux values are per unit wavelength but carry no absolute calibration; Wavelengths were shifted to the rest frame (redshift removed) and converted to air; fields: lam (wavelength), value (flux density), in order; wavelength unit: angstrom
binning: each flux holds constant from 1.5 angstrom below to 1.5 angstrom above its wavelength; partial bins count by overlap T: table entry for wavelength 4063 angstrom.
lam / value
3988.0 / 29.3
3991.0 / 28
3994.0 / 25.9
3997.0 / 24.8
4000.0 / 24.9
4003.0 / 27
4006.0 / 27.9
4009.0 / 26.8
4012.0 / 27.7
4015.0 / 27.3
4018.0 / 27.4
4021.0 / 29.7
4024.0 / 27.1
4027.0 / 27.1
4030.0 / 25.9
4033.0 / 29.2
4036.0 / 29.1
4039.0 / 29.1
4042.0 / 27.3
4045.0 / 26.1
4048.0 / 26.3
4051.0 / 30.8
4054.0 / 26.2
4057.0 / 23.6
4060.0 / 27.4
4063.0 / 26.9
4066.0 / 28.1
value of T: 26.9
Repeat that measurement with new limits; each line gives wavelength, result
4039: 29.1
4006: 27.9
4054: 26.2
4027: 27.1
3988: 29.3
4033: 29.2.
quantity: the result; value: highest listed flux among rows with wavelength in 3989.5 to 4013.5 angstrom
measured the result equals 28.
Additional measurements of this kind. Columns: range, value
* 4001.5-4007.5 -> 27.9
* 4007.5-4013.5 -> 27.7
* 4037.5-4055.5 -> 30.8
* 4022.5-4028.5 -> 27.1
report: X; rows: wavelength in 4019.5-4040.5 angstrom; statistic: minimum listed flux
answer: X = 25.9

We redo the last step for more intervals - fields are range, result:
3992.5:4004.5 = 24.8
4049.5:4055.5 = 26.2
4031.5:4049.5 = 26.1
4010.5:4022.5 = 27.3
